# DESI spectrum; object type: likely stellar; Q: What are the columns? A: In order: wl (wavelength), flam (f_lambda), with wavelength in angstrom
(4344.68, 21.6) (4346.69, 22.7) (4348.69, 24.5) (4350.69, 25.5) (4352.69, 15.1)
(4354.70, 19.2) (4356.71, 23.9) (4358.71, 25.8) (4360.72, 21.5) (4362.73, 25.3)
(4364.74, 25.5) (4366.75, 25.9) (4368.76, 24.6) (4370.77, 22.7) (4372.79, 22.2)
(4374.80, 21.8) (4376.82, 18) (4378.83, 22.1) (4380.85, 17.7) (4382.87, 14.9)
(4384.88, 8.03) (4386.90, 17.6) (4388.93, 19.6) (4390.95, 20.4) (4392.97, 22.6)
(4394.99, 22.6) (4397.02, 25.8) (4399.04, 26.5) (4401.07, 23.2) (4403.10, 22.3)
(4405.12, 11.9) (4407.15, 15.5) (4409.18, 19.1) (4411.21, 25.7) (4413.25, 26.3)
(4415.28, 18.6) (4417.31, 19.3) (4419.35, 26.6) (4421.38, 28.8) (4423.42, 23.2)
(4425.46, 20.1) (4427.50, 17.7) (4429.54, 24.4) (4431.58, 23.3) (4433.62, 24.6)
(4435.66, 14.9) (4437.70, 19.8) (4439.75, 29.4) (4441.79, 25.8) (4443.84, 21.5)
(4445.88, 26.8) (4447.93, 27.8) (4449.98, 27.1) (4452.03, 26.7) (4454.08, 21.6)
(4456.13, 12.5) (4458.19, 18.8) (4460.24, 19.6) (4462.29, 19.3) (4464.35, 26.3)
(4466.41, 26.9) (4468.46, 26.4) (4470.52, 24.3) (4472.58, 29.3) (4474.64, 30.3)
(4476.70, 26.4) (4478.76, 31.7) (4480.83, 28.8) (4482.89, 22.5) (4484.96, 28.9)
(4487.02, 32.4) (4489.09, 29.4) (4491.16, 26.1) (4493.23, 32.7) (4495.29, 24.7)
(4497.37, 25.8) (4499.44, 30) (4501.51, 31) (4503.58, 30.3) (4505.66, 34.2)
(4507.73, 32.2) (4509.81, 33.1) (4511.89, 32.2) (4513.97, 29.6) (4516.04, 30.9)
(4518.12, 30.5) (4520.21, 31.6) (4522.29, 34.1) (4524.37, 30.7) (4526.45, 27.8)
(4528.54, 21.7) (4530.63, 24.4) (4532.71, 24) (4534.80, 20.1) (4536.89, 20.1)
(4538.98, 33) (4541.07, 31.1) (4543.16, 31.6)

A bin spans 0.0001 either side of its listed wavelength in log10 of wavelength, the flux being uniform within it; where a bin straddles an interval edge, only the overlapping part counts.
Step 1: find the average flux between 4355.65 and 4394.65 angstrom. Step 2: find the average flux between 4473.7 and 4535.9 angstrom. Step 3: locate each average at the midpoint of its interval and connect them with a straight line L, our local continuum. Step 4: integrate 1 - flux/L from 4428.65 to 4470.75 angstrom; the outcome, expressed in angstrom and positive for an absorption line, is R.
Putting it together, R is 3.9 angstrom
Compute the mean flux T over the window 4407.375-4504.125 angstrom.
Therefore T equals 24.9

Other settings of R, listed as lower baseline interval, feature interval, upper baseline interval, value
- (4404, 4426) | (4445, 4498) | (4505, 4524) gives 2.96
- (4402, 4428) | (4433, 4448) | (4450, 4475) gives -0.74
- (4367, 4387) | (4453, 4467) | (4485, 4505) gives 3.08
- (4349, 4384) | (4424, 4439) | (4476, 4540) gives 2.46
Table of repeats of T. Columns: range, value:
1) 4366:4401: 20.8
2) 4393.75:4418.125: 21.4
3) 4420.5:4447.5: 23.2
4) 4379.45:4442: 21.1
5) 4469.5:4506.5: 28.8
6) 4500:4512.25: 32.1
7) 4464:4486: 27.5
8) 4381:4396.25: 18.1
